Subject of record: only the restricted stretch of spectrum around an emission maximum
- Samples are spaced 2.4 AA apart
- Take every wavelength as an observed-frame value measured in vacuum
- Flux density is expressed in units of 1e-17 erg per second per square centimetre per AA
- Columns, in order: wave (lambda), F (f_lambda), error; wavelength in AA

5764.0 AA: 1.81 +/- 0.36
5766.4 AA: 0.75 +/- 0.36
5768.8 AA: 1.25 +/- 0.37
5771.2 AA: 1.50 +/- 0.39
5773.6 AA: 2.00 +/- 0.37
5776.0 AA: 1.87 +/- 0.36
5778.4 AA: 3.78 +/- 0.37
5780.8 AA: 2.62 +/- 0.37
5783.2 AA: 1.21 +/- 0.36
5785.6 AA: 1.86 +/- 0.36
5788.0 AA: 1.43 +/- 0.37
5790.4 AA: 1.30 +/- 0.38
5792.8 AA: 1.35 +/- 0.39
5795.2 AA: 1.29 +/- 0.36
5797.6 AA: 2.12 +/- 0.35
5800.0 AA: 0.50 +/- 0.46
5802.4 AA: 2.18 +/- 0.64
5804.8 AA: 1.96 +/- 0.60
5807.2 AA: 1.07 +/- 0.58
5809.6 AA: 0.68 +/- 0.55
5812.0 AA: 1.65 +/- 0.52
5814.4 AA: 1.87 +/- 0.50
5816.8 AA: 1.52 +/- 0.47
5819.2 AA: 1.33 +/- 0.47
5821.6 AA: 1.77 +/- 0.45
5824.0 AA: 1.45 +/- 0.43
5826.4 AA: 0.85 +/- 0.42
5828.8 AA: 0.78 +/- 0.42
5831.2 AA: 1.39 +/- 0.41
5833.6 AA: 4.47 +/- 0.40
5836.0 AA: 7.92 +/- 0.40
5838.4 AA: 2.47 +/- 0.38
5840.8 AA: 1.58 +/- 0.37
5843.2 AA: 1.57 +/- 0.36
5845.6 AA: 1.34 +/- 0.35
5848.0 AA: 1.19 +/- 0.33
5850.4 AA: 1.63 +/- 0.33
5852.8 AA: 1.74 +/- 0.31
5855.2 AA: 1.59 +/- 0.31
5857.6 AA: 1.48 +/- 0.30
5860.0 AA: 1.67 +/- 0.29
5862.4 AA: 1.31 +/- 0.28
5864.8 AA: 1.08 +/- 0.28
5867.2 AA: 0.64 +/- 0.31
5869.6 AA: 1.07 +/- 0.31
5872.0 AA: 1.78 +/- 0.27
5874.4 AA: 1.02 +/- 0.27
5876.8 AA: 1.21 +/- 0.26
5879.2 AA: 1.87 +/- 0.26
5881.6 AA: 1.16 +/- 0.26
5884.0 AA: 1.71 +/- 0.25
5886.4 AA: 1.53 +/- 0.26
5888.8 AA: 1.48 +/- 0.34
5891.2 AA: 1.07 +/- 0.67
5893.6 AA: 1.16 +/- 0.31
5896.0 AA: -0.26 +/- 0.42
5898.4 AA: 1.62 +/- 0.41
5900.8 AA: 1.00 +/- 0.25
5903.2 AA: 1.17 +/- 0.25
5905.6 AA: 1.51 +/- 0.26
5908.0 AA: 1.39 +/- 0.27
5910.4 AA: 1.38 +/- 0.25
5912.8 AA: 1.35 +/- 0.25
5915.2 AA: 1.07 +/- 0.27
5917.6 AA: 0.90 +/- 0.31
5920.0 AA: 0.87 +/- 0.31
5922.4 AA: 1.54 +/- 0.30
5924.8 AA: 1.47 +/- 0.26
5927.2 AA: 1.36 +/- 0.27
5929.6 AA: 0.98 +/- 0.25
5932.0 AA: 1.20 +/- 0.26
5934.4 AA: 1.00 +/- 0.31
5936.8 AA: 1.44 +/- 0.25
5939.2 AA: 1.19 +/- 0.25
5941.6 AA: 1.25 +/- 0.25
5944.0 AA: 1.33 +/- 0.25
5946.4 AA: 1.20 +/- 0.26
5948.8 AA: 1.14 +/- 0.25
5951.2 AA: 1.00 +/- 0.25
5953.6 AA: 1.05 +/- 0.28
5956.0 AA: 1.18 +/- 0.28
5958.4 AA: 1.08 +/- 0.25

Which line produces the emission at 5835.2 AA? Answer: [O III] 5007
